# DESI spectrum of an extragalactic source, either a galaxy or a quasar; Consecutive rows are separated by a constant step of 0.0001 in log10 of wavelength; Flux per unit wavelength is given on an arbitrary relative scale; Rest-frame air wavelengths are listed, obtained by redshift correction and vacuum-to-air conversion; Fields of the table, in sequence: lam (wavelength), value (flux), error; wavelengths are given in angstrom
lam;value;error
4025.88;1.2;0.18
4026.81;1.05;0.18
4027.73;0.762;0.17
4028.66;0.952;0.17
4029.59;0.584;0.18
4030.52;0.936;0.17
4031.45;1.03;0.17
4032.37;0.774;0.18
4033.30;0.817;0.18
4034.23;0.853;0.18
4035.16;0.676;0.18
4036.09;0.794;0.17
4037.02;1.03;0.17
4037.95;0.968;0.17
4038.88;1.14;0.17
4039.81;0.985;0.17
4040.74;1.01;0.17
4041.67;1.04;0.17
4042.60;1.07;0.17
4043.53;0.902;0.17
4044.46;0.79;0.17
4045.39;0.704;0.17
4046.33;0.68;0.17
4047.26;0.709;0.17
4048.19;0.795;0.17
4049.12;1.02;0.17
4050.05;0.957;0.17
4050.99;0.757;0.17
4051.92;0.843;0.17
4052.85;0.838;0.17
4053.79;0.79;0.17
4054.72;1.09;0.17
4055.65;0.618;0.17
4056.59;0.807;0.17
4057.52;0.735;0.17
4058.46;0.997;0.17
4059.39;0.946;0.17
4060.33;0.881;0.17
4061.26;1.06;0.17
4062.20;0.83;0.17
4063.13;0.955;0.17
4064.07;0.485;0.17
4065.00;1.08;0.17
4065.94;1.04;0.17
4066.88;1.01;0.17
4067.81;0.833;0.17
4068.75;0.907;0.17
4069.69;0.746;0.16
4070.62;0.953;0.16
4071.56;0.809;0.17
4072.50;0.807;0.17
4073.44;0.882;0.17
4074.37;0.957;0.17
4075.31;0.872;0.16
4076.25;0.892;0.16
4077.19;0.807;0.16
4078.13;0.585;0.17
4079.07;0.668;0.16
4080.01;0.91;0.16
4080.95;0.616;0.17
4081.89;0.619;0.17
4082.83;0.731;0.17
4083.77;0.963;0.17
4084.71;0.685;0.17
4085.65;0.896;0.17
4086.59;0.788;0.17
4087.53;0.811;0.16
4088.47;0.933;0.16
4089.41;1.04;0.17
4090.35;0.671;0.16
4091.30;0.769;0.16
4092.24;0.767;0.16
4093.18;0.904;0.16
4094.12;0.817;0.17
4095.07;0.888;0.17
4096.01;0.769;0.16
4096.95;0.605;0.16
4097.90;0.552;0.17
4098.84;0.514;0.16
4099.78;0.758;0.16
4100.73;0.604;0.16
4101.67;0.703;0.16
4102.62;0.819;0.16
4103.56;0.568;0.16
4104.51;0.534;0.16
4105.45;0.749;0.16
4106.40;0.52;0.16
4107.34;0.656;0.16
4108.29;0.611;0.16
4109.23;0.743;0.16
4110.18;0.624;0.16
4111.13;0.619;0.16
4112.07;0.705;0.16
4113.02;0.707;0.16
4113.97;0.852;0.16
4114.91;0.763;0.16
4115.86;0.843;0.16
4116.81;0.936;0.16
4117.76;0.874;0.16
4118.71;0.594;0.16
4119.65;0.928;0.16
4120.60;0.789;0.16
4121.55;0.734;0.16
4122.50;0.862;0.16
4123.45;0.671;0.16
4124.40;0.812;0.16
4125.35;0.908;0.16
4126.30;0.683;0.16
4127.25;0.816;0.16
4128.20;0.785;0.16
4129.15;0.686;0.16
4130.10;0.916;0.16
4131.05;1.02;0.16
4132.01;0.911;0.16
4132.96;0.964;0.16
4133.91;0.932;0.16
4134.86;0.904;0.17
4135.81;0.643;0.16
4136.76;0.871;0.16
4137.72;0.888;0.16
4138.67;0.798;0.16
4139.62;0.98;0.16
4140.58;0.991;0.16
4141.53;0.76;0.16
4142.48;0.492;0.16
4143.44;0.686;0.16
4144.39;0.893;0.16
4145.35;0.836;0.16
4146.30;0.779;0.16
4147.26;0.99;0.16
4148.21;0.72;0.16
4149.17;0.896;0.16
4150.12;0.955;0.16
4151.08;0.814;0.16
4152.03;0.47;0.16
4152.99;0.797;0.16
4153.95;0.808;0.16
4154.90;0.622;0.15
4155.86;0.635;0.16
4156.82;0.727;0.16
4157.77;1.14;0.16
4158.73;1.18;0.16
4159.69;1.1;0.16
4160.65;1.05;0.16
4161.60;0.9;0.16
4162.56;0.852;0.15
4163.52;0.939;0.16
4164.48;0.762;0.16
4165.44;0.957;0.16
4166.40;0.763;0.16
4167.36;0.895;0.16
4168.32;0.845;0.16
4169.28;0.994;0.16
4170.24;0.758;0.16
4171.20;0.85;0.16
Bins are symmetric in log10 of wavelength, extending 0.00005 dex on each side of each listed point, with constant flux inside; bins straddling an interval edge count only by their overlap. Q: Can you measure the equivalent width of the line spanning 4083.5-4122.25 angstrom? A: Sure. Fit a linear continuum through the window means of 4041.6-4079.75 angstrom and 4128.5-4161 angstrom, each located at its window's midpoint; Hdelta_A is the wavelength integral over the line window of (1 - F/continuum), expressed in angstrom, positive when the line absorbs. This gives 4.80 angstrom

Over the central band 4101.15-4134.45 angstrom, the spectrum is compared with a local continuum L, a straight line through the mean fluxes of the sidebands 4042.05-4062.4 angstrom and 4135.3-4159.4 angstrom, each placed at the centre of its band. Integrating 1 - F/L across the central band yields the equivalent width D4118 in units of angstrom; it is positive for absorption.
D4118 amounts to 2.5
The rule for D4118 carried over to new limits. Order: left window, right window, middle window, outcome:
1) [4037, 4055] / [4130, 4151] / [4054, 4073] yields 0.30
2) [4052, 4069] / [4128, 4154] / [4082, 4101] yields 1.98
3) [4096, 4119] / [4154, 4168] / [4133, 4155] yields 0.35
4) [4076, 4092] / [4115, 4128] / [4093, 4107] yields 1.95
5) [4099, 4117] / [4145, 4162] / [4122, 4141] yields -1.78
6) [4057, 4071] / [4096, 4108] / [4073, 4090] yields -0.84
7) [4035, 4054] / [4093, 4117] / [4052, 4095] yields -2.39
